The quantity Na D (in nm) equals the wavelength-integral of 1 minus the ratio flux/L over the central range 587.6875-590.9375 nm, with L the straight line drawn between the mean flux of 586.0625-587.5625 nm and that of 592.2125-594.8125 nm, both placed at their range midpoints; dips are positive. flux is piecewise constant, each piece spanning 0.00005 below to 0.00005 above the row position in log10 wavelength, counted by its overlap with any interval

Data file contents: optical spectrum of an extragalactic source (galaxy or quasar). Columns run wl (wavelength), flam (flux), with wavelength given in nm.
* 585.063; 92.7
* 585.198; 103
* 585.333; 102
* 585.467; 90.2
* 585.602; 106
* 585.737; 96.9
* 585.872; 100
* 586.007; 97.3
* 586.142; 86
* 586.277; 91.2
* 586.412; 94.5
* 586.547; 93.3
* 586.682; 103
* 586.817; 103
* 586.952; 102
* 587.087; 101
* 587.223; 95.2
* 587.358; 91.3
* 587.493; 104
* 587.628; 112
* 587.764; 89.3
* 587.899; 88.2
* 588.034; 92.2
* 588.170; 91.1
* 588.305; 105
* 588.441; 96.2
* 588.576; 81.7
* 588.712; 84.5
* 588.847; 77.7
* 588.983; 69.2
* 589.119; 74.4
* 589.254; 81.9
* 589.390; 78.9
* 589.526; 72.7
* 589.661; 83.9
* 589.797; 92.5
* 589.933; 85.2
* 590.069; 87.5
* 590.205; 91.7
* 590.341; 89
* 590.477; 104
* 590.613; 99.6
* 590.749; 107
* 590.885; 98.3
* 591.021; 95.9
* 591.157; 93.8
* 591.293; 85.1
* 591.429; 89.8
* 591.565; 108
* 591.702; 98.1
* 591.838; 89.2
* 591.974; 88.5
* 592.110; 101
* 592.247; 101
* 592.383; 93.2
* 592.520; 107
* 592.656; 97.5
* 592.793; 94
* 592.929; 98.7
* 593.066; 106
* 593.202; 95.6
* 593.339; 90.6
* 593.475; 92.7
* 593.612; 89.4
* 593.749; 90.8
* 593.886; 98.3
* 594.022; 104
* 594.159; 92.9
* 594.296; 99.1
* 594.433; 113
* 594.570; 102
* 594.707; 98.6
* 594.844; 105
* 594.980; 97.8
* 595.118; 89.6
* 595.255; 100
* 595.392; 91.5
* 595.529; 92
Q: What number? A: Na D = 0.298 nm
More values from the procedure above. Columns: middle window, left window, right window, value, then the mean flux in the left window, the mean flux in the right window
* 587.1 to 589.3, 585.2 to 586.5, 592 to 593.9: 0.15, 96.3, 96.6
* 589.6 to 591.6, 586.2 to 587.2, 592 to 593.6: 0.08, 98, 97.4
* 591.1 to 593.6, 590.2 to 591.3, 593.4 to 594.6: 0.04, 96.9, 97.8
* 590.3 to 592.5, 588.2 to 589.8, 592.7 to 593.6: -0.15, 83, 95.9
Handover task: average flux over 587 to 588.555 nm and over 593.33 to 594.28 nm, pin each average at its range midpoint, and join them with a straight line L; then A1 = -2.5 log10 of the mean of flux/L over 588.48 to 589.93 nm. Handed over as 0.194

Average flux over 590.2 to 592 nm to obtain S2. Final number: 95.9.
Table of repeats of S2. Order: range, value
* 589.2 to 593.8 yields 93.5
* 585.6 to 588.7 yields 96.1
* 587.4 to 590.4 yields 87.7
